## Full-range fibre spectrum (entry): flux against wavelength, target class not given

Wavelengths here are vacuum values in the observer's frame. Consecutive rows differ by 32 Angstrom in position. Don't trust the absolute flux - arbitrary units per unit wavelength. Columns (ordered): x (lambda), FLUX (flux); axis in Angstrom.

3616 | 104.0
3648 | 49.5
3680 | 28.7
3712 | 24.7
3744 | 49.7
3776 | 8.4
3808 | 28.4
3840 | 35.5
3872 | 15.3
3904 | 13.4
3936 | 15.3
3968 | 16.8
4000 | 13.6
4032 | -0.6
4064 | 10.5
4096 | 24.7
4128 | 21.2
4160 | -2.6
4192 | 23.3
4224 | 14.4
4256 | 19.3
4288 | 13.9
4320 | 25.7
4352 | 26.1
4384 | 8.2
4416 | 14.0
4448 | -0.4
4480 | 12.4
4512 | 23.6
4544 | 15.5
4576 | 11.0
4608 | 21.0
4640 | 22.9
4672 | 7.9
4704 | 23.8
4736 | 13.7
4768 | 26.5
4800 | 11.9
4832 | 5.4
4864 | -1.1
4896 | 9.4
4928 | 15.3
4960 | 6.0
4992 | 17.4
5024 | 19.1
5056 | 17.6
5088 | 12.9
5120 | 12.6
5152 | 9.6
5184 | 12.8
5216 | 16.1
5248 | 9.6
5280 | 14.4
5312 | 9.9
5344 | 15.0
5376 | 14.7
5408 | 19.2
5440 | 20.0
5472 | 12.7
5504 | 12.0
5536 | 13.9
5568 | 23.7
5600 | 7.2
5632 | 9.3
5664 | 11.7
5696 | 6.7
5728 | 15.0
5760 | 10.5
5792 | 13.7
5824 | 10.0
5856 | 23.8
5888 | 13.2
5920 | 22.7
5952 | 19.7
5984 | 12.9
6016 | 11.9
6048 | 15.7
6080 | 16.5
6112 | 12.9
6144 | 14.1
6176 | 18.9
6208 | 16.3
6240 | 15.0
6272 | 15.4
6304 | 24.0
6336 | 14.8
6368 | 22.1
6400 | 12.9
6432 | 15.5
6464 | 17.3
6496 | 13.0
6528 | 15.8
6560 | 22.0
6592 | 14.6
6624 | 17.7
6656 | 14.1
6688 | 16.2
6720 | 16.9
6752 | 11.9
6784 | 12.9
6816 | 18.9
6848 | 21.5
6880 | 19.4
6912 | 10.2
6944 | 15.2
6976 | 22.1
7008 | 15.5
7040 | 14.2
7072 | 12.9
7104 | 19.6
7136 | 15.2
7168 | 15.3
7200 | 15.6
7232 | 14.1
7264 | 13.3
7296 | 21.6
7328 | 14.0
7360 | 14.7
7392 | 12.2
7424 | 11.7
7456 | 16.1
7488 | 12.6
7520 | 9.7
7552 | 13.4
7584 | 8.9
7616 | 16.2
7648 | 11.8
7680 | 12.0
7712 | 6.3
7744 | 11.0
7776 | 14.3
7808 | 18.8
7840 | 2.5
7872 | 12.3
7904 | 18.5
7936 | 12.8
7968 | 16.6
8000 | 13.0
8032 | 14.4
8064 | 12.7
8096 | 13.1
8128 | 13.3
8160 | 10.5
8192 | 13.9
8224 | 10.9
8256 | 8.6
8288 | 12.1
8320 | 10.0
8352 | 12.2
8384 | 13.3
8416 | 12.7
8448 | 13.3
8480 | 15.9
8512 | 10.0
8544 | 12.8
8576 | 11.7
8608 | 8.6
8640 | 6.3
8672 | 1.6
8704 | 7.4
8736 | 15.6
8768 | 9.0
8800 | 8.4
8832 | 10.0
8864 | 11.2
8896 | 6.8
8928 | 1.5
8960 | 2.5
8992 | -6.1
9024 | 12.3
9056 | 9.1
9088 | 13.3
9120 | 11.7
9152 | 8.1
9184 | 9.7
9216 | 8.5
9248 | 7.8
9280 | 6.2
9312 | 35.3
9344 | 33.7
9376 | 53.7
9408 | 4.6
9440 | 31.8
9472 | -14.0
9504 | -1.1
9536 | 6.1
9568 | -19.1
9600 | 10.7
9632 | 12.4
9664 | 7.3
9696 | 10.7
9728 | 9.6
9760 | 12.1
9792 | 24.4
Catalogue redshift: 1.50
